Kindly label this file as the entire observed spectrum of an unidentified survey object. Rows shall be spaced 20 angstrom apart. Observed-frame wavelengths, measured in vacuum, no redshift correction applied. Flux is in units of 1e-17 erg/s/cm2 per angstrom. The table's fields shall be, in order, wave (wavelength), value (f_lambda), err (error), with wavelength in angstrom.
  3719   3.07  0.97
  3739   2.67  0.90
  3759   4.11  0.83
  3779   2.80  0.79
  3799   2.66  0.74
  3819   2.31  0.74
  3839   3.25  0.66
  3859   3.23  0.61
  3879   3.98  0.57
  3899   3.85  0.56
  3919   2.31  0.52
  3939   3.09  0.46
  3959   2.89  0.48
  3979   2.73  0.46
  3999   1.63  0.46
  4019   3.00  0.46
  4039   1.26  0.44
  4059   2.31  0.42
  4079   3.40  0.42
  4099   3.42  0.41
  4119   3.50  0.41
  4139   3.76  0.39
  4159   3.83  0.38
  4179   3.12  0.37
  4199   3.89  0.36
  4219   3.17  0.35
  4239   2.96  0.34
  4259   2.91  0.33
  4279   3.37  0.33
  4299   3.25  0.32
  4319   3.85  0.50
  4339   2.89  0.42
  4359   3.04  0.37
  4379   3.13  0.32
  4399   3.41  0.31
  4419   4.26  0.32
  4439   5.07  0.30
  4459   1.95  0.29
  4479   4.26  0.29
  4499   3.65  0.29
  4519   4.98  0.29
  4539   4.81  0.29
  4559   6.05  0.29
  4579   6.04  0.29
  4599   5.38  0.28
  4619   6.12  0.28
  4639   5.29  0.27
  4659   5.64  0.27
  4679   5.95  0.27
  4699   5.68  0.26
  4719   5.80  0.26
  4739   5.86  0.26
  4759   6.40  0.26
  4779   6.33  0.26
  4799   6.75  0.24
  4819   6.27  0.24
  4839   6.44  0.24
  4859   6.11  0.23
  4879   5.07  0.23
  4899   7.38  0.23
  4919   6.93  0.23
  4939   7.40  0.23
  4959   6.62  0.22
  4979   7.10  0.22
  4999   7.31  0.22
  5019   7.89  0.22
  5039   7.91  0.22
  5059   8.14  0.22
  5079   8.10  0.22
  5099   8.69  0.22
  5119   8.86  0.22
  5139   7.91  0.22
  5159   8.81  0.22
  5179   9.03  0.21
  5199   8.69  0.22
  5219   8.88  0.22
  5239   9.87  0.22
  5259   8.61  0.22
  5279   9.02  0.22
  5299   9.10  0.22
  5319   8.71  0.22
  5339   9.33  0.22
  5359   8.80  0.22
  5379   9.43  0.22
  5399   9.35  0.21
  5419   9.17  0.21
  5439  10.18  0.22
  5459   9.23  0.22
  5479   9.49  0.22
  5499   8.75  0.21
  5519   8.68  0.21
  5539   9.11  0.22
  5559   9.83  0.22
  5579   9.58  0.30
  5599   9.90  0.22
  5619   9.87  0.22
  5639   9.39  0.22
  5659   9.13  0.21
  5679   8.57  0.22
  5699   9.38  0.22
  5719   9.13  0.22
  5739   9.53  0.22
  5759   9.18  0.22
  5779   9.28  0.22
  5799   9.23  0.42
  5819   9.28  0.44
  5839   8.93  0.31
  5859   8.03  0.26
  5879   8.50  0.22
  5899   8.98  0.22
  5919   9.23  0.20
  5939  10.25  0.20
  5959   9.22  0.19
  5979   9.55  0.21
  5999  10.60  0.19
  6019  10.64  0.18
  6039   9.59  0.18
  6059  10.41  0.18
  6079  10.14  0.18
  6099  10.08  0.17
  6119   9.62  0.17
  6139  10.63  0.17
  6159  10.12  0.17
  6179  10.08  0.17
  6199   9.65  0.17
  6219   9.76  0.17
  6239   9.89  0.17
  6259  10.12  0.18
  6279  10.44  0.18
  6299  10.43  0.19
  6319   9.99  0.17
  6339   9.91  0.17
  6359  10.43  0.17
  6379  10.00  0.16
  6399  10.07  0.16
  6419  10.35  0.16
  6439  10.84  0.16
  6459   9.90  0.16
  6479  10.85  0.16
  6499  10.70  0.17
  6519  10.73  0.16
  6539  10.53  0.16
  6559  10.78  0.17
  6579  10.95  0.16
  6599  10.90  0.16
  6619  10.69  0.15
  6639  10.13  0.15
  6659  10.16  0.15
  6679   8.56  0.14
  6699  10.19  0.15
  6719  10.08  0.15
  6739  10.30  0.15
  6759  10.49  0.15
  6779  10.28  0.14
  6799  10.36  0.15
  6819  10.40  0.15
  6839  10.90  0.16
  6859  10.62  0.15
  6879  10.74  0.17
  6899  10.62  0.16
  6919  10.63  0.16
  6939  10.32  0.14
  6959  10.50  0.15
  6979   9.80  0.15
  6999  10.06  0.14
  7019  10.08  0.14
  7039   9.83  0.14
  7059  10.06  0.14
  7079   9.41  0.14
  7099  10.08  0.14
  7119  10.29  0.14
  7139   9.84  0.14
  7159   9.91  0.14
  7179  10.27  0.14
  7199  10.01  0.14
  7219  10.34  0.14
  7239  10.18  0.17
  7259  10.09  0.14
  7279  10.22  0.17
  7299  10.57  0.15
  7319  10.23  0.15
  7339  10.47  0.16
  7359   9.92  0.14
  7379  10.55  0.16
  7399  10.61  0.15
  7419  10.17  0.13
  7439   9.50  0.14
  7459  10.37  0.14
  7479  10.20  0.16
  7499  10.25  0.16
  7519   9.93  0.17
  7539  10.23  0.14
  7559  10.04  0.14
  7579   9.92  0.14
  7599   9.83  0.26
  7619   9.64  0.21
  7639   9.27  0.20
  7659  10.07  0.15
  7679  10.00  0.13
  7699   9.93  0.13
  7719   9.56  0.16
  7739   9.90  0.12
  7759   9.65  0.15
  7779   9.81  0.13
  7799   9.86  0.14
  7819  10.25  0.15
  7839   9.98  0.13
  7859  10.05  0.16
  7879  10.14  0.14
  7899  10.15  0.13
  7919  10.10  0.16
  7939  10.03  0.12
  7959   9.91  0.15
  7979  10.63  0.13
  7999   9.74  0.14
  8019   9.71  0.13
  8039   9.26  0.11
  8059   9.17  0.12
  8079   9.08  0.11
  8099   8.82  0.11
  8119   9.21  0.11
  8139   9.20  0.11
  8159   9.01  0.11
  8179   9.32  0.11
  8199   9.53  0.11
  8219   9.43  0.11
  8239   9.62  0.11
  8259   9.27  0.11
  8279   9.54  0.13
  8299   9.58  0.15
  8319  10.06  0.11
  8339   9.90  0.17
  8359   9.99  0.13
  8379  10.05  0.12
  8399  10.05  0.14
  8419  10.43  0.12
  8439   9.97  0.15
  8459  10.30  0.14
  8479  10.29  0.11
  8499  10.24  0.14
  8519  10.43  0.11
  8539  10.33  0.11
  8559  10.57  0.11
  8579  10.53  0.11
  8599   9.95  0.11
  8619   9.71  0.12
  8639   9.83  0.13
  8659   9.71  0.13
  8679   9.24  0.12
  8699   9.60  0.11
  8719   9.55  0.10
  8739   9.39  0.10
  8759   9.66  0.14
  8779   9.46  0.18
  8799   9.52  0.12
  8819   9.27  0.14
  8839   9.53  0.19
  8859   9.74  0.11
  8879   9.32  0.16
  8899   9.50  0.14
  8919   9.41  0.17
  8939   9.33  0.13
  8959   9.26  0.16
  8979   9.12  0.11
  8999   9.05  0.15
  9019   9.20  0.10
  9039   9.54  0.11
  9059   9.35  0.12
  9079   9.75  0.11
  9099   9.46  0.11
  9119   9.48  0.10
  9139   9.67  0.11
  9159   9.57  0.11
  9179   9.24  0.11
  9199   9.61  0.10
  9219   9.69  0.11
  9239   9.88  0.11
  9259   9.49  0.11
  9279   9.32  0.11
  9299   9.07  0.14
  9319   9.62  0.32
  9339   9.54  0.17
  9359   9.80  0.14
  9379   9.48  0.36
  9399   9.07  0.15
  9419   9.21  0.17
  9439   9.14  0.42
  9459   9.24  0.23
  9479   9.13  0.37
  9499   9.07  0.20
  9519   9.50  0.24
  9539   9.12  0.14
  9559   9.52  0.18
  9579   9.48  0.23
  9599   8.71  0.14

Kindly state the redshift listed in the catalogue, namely 0.133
